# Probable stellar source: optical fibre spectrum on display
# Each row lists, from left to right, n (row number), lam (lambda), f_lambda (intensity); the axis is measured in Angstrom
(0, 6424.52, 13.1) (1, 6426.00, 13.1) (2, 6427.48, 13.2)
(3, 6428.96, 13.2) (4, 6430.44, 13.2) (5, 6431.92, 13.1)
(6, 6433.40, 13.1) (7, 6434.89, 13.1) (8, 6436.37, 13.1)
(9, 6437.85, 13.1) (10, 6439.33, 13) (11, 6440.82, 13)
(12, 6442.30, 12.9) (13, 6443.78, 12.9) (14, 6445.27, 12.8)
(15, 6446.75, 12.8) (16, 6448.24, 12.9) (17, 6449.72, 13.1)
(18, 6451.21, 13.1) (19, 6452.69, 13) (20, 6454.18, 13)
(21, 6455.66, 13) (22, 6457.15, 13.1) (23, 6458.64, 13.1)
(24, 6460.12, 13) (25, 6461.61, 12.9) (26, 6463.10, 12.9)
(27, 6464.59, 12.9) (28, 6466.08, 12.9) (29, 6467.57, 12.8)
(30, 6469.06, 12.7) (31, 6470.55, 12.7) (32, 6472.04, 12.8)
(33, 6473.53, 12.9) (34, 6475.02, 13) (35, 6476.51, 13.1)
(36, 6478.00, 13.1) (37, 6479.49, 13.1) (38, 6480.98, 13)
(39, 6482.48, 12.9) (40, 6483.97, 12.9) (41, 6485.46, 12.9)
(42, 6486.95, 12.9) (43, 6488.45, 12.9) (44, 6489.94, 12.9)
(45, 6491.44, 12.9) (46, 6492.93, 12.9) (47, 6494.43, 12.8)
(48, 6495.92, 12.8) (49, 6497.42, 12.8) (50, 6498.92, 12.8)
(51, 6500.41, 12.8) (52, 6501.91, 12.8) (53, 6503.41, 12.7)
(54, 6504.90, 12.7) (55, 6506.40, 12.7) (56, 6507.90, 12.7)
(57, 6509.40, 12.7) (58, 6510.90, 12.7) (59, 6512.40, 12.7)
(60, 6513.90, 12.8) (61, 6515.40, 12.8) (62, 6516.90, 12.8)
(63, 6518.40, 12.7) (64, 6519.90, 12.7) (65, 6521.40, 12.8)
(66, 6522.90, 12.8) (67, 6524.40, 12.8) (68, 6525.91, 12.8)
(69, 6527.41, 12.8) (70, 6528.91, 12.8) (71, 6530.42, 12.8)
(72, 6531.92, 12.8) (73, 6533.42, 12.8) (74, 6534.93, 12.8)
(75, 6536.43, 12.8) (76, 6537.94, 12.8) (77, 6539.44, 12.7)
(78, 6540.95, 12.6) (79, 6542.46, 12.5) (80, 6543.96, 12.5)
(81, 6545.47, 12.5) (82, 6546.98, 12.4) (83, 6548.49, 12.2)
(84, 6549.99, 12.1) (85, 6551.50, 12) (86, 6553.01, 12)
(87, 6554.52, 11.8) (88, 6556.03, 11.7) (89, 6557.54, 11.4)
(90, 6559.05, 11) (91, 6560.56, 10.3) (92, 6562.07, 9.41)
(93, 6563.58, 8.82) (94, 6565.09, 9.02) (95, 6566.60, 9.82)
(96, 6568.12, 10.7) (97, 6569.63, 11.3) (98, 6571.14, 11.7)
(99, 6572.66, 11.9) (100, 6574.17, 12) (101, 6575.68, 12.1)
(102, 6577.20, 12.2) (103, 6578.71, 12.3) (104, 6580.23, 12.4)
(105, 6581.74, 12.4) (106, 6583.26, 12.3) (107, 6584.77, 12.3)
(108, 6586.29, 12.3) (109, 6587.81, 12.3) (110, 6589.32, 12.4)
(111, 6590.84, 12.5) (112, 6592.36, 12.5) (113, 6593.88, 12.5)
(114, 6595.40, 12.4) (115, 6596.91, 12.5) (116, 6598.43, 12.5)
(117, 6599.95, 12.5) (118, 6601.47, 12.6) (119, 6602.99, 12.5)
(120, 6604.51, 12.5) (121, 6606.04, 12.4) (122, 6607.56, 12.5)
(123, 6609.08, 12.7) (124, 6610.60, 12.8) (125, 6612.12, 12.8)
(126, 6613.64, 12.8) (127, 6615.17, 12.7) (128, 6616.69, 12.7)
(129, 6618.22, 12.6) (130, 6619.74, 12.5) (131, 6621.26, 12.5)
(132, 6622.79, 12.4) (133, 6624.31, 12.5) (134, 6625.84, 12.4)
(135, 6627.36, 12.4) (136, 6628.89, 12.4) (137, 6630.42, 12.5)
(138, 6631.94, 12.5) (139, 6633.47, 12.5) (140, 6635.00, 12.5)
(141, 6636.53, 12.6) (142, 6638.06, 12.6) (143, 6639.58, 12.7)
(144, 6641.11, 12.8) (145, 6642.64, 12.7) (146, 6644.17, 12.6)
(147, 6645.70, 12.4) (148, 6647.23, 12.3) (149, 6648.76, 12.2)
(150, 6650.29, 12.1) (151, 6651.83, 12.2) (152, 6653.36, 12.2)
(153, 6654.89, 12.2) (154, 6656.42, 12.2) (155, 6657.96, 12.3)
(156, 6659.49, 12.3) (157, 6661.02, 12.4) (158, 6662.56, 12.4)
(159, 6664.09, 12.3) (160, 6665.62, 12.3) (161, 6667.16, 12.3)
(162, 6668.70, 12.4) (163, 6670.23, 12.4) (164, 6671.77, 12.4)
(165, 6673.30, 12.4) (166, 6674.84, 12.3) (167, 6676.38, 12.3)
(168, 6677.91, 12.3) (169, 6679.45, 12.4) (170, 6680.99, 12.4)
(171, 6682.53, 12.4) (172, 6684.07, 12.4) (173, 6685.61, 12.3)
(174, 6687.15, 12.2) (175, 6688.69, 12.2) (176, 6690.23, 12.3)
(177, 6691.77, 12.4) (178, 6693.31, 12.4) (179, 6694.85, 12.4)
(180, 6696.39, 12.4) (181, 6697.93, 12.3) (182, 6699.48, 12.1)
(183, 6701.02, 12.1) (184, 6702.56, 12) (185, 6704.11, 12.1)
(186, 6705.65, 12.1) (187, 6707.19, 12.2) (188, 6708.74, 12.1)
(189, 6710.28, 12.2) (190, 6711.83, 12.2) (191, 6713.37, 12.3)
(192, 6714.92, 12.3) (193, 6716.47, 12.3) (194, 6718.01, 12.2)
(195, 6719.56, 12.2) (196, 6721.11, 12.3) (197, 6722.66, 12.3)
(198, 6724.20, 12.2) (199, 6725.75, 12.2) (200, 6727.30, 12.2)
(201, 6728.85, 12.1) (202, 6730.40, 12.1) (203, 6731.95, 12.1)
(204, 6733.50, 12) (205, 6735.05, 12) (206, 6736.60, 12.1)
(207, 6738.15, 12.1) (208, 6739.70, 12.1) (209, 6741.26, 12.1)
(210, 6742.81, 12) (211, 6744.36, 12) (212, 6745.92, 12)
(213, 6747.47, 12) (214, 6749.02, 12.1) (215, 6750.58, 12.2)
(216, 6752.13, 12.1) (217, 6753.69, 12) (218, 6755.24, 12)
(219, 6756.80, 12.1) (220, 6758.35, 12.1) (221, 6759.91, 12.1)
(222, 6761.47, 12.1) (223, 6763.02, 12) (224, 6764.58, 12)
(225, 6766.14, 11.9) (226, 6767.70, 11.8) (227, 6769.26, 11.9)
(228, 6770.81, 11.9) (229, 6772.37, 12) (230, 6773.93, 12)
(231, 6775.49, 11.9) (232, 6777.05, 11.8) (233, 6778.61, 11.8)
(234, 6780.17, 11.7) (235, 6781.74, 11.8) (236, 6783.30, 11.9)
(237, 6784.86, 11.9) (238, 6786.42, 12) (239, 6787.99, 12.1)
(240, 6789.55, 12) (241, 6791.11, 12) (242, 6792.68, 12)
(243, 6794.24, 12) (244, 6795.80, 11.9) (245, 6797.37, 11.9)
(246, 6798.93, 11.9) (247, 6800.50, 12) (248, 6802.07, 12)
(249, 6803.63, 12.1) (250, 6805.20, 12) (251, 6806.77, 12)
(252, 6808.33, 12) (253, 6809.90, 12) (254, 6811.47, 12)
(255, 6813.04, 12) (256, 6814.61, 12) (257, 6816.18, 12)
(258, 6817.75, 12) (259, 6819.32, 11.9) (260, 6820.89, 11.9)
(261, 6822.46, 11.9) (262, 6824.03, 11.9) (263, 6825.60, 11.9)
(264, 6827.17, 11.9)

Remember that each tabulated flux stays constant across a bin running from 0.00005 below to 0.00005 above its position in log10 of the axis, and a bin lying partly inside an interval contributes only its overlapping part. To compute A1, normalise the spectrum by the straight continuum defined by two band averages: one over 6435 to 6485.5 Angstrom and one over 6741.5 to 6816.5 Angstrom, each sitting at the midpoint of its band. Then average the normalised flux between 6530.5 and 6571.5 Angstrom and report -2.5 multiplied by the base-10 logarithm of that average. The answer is 0.09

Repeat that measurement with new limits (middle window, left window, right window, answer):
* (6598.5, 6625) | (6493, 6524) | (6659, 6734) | -0.009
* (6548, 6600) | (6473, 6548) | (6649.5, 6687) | 0.081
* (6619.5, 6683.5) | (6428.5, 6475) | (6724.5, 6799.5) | -0.005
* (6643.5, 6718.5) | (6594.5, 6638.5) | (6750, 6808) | 0.003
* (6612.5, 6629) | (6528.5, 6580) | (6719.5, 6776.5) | -0.060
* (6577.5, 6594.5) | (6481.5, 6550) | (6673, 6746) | 0.015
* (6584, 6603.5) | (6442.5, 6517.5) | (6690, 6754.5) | 0.008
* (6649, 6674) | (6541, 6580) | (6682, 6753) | -0.034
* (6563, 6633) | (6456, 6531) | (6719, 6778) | 0.031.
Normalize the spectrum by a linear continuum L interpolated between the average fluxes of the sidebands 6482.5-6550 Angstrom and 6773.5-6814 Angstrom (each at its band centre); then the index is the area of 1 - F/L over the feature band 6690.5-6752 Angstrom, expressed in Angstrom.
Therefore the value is -0.1 Angstrom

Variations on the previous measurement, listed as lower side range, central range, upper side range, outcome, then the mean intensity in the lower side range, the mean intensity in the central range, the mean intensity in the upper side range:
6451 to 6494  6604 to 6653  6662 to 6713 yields -0.2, 12.9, 12.5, 12.3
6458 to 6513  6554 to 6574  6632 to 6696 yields 3.1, 12.9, 10.7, 12.4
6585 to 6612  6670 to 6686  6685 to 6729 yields -0.1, 12.5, 12.4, 12.2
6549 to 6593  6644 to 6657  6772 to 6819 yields -0.6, 11.6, 12.3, 12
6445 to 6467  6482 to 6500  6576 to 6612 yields 0.0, 13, 12.9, 12.4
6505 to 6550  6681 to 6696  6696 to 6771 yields -0.1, 12.7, 12.3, 12.1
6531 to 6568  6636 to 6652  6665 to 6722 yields -0.5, 11.7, 12.5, 12.3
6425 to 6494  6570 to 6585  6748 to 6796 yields 0.6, 13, 12.1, 12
